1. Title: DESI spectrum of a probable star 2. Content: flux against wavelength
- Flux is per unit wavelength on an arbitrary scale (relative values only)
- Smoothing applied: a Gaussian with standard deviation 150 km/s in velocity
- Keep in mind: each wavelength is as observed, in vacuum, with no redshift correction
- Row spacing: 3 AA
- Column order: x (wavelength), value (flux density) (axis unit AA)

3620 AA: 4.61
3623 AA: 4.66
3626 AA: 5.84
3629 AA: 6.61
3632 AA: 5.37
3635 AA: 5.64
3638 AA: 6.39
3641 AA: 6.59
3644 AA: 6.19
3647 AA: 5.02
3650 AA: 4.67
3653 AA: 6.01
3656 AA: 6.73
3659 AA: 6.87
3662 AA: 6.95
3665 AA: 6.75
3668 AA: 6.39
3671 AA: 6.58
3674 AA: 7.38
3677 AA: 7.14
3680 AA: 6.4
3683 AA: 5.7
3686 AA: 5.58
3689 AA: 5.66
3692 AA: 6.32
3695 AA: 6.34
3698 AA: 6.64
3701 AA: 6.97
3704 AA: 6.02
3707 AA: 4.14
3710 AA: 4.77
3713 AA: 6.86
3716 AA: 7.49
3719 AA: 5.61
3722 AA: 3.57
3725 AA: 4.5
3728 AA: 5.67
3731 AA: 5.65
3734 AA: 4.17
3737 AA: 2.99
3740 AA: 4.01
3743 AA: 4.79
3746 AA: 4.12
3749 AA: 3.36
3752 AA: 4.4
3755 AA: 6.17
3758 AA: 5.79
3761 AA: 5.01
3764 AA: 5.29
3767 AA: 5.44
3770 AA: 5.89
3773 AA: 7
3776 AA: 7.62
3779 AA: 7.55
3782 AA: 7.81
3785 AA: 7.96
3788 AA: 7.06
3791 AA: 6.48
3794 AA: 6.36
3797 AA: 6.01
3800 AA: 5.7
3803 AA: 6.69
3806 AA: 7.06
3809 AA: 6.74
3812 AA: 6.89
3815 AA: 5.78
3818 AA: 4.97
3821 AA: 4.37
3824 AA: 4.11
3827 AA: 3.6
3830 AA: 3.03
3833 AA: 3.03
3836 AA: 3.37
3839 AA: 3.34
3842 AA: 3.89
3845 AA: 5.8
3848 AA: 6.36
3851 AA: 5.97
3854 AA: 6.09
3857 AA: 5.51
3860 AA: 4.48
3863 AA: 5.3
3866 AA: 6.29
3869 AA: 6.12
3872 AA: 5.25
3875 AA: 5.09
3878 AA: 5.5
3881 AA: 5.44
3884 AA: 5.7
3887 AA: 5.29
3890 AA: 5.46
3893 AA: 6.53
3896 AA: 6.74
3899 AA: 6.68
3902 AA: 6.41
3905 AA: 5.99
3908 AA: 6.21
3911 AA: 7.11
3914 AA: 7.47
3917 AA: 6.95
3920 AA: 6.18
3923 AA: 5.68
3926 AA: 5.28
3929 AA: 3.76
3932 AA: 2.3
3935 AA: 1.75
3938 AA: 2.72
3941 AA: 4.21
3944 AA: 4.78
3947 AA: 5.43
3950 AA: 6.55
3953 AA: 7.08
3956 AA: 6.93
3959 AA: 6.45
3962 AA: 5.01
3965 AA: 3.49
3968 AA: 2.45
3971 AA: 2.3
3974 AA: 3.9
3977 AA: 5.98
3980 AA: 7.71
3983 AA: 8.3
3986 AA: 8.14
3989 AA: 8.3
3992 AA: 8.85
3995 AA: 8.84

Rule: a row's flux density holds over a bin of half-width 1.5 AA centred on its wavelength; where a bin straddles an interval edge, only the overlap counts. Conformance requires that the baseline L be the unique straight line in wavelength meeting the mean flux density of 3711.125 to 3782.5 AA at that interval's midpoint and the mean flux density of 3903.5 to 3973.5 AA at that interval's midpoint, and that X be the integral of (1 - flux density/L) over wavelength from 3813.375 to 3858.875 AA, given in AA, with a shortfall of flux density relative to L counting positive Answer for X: 5.3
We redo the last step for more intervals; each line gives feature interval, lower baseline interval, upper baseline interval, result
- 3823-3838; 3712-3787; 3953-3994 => 6.1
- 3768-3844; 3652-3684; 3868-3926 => 7.5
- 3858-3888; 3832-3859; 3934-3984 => -3.5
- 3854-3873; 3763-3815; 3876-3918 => 2.4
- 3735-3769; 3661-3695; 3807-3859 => 6.0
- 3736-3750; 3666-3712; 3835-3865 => 4.6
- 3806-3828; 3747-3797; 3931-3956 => 1.5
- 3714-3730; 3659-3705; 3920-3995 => 2.3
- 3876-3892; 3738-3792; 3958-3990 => 0.6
